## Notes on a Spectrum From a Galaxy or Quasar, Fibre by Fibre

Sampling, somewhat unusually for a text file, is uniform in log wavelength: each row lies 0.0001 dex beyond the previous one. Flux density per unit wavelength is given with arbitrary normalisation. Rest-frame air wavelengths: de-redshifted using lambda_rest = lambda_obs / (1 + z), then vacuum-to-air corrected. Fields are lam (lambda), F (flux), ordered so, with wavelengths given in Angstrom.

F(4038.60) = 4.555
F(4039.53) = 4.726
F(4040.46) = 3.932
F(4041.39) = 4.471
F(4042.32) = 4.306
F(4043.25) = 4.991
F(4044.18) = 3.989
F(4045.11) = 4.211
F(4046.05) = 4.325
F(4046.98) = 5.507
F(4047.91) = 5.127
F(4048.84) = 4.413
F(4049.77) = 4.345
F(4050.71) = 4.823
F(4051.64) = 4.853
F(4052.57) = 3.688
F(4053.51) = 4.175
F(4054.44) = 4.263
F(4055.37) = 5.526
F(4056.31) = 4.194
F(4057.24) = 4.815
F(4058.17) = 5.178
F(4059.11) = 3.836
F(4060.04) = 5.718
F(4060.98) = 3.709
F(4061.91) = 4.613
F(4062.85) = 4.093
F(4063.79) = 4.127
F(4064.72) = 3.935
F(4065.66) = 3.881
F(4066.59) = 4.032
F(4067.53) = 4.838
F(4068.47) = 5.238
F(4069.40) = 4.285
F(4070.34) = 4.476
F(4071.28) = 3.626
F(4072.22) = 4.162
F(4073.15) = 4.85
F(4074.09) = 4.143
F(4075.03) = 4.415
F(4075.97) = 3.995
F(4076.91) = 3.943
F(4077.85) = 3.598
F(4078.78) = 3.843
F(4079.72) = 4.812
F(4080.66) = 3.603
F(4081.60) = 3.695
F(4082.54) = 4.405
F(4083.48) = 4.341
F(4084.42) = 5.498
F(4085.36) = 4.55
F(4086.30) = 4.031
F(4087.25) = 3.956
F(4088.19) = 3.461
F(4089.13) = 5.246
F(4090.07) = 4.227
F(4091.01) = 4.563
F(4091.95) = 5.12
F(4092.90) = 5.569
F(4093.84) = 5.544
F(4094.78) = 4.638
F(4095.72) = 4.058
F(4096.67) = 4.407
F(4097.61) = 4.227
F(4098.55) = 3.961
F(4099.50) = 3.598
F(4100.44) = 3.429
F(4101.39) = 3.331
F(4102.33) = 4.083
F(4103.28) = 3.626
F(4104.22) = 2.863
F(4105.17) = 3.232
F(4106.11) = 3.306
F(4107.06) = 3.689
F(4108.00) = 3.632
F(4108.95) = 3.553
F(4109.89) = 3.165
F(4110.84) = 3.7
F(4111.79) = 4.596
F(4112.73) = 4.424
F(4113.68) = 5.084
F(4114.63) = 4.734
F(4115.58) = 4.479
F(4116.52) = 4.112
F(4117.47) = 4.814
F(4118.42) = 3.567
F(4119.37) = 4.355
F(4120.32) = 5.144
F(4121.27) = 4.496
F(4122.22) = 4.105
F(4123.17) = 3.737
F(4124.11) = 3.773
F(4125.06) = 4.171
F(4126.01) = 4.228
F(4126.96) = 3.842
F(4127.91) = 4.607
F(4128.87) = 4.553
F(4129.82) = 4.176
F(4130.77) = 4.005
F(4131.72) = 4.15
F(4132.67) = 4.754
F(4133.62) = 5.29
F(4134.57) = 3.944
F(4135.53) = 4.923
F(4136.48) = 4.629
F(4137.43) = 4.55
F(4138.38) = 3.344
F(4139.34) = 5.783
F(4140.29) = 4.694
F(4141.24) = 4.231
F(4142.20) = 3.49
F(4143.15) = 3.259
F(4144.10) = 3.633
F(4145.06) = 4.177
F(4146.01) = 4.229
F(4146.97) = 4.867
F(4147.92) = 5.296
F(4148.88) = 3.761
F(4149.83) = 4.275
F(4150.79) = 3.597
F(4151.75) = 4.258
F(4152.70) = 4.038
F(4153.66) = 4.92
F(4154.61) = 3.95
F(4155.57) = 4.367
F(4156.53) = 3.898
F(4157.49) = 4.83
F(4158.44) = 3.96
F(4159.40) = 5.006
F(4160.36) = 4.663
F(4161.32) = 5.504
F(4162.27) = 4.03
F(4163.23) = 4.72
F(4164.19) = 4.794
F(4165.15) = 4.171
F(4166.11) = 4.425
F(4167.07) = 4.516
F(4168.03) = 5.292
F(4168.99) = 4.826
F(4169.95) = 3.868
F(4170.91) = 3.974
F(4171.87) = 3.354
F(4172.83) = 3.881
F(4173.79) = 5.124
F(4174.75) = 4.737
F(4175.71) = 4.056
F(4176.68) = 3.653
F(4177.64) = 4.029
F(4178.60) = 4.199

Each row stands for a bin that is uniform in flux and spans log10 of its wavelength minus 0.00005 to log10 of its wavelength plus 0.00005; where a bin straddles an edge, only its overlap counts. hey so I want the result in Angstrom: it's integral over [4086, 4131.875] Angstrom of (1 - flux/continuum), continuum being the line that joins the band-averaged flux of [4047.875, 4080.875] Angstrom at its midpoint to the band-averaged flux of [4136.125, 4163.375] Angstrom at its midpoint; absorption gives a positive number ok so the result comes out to 2.1 Angstrom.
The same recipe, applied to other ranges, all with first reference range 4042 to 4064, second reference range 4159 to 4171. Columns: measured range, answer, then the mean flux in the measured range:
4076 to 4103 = 1.76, 4.27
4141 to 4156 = 1.50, 4.14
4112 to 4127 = 0.82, 4.34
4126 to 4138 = 0.42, 4.43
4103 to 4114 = 2.06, 3.72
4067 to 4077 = 0.39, 4.37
